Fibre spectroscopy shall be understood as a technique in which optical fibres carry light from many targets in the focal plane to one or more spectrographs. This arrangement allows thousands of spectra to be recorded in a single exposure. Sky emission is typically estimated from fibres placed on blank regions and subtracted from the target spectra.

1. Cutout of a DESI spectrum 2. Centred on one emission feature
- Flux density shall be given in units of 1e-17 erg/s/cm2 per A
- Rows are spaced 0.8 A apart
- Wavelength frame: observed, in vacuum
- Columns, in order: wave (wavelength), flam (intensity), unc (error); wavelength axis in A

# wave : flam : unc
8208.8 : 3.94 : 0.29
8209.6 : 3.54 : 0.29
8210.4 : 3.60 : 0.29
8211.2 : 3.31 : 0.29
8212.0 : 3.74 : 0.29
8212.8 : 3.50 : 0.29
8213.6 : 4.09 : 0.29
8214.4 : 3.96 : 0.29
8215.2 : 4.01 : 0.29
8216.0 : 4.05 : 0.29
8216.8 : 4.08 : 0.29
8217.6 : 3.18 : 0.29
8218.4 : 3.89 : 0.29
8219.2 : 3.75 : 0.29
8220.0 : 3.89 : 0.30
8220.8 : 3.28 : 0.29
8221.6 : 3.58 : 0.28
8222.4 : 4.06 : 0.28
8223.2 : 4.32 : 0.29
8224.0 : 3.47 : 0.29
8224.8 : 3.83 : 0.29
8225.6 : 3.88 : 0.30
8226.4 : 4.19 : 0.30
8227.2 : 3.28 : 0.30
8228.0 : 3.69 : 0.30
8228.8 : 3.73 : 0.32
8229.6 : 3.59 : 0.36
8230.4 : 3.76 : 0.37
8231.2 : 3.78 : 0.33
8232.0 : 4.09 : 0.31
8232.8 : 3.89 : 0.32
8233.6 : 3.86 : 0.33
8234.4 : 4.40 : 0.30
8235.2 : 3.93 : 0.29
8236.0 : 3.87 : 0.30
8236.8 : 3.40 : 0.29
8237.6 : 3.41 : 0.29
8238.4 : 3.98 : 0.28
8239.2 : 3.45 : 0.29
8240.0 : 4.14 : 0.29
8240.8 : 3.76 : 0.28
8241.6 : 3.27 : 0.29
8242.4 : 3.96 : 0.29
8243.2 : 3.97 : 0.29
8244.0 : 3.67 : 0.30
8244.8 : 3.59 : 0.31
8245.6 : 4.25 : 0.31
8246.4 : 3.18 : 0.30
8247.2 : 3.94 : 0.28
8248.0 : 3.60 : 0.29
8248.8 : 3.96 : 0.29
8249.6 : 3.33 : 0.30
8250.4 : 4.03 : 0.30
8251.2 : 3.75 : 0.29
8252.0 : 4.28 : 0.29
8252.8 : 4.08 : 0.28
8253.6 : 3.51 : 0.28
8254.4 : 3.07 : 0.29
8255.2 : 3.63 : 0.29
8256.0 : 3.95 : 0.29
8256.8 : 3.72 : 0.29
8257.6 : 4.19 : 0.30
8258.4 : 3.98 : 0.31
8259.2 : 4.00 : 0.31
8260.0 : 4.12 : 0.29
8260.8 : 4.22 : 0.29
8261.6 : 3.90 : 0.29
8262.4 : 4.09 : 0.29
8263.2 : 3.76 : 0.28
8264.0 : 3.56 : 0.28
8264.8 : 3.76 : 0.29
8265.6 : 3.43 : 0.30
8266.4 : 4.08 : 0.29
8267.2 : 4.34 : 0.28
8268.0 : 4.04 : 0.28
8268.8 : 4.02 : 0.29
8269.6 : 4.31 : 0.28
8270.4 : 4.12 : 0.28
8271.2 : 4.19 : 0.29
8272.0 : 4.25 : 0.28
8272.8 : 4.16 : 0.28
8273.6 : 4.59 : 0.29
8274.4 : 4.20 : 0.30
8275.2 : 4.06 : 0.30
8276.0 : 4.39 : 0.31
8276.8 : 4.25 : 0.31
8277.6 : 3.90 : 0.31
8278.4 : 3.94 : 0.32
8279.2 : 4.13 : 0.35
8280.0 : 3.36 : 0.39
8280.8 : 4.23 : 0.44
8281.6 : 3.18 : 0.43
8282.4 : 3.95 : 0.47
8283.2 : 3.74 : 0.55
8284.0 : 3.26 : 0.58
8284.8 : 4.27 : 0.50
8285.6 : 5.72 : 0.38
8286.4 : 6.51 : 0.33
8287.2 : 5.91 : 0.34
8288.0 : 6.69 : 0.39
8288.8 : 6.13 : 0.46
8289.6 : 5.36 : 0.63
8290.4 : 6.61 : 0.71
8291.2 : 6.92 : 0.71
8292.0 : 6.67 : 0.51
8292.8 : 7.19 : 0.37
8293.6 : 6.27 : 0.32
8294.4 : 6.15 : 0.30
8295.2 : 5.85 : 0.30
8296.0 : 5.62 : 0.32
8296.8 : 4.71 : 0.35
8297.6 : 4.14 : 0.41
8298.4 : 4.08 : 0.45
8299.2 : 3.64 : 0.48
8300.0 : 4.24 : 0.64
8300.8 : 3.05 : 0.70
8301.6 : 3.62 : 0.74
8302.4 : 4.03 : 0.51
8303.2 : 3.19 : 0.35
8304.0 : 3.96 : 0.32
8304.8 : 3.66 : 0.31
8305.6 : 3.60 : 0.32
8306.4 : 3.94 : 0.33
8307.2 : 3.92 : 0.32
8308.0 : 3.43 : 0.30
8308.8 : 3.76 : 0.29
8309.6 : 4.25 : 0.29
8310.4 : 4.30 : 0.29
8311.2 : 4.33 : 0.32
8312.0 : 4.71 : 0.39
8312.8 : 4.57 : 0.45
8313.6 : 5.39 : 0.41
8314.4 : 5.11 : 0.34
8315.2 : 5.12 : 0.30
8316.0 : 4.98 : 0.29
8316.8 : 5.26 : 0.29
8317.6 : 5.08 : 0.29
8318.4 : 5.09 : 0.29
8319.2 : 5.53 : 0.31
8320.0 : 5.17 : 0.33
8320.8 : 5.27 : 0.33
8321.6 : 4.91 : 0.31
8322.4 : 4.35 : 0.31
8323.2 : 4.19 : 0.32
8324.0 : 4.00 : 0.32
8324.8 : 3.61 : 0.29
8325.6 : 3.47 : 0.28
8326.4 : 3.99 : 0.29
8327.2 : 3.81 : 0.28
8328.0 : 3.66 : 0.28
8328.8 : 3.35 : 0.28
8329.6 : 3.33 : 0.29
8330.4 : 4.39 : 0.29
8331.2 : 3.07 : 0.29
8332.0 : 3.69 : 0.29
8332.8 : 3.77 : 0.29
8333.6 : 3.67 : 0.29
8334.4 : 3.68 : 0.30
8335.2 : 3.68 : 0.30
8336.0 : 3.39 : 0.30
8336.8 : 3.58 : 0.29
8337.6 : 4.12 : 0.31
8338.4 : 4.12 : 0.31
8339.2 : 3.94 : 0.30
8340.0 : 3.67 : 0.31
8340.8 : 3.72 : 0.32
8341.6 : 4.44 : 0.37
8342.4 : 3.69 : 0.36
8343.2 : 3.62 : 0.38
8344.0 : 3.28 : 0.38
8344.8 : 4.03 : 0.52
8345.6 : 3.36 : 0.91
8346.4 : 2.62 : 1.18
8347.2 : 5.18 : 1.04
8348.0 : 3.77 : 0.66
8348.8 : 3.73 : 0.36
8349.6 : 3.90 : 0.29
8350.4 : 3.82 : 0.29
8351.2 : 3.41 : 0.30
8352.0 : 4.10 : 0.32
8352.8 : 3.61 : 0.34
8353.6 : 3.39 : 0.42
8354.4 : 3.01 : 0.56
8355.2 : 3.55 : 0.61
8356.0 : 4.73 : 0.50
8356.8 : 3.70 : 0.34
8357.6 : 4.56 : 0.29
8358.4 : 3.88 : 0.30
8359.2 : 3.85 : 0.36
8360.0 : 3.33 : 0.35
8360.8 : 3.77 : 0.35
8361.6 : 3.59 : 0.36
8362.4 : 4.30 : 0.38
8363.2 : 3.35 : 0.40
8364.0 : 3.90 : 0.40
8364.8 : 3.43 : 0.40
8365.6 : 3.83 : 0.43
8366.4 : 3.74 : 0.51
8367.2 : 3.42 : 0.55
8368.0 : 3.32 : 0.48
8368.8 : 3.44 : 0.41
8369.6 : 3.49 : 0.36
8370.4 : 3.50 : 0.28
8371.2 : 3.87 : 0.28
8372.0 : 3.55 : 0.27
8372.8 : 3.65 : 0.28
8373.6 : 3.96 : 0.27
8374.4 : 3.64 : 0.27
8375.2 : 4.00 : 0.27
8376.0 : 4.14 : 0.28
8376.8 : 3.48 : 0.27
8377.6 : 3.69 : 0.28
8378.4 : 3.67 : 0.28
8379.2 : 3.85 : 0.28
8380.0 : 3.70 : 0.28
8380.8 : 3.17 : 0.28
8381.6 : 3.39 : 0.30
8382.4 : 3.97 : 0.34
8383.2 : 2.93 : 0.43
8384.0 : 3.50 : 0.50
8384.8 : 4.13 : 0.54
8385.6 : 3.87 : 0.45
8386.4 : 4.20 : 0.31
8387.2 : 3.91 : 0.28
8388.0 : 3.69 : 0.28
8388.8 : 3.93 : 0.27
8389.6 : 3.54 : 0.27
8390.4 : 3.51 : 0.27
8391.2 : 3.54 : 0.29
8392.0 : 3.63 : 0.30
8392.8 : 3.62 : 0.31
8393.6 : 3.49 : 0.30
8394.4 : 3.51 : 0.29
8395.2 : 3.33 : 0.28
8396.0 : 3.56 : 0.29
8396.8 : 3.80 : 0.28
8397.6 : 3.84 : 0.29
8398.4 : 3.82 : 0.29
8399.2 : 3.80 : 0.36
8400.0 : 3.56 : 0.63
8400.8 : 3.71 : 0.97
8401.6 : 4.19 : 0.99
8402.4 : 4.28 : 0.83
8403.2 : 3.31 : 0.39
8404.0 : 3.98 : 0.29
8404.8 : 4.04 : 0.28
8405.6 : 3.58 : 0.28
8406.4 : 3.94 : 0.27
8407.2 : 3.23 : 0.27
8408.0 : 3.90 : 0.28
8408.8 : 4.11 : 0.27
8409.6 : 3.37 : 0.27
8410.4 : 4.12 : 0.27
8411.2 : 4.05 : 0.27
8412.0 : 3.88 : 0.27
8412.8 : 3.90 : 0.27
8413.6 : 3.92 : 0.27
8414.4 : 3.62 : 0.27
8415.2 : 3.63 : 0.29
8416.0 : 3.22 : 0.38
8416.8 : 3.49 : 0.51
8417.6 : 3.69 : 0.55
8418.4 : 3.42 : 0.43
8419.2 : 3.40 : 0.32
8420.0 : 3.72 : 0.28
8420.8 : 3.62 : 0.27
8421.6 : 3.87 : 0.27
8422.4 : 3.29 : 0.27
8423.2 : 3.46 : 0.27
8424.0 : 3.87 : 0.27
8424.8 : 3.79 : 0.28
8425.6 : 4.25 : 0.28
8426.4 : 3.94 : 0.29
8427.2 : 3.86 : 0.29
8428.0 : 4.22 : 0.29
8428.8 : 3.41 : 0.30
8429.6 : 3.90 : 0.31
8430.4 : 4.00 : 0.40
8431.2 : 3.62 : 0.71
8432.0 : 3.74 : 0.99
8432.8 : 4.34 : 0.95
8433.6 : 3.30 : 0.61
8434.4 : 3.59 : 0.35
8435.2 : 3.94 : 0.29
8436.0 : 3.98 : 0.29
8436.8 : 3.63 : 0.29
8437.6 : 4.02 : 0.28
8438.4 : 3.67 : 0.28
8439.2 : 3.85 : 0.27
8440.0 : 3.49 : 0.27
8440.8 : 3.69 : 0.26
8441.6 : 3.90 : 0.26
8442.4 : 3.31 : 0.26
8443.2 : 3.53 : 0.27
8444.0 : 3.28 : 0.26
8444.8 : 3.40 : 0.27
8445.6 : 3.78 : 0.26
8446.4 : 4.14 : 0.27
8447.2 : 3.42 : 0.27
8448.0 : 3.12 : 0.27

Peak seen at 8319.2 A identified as [N II] 6583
